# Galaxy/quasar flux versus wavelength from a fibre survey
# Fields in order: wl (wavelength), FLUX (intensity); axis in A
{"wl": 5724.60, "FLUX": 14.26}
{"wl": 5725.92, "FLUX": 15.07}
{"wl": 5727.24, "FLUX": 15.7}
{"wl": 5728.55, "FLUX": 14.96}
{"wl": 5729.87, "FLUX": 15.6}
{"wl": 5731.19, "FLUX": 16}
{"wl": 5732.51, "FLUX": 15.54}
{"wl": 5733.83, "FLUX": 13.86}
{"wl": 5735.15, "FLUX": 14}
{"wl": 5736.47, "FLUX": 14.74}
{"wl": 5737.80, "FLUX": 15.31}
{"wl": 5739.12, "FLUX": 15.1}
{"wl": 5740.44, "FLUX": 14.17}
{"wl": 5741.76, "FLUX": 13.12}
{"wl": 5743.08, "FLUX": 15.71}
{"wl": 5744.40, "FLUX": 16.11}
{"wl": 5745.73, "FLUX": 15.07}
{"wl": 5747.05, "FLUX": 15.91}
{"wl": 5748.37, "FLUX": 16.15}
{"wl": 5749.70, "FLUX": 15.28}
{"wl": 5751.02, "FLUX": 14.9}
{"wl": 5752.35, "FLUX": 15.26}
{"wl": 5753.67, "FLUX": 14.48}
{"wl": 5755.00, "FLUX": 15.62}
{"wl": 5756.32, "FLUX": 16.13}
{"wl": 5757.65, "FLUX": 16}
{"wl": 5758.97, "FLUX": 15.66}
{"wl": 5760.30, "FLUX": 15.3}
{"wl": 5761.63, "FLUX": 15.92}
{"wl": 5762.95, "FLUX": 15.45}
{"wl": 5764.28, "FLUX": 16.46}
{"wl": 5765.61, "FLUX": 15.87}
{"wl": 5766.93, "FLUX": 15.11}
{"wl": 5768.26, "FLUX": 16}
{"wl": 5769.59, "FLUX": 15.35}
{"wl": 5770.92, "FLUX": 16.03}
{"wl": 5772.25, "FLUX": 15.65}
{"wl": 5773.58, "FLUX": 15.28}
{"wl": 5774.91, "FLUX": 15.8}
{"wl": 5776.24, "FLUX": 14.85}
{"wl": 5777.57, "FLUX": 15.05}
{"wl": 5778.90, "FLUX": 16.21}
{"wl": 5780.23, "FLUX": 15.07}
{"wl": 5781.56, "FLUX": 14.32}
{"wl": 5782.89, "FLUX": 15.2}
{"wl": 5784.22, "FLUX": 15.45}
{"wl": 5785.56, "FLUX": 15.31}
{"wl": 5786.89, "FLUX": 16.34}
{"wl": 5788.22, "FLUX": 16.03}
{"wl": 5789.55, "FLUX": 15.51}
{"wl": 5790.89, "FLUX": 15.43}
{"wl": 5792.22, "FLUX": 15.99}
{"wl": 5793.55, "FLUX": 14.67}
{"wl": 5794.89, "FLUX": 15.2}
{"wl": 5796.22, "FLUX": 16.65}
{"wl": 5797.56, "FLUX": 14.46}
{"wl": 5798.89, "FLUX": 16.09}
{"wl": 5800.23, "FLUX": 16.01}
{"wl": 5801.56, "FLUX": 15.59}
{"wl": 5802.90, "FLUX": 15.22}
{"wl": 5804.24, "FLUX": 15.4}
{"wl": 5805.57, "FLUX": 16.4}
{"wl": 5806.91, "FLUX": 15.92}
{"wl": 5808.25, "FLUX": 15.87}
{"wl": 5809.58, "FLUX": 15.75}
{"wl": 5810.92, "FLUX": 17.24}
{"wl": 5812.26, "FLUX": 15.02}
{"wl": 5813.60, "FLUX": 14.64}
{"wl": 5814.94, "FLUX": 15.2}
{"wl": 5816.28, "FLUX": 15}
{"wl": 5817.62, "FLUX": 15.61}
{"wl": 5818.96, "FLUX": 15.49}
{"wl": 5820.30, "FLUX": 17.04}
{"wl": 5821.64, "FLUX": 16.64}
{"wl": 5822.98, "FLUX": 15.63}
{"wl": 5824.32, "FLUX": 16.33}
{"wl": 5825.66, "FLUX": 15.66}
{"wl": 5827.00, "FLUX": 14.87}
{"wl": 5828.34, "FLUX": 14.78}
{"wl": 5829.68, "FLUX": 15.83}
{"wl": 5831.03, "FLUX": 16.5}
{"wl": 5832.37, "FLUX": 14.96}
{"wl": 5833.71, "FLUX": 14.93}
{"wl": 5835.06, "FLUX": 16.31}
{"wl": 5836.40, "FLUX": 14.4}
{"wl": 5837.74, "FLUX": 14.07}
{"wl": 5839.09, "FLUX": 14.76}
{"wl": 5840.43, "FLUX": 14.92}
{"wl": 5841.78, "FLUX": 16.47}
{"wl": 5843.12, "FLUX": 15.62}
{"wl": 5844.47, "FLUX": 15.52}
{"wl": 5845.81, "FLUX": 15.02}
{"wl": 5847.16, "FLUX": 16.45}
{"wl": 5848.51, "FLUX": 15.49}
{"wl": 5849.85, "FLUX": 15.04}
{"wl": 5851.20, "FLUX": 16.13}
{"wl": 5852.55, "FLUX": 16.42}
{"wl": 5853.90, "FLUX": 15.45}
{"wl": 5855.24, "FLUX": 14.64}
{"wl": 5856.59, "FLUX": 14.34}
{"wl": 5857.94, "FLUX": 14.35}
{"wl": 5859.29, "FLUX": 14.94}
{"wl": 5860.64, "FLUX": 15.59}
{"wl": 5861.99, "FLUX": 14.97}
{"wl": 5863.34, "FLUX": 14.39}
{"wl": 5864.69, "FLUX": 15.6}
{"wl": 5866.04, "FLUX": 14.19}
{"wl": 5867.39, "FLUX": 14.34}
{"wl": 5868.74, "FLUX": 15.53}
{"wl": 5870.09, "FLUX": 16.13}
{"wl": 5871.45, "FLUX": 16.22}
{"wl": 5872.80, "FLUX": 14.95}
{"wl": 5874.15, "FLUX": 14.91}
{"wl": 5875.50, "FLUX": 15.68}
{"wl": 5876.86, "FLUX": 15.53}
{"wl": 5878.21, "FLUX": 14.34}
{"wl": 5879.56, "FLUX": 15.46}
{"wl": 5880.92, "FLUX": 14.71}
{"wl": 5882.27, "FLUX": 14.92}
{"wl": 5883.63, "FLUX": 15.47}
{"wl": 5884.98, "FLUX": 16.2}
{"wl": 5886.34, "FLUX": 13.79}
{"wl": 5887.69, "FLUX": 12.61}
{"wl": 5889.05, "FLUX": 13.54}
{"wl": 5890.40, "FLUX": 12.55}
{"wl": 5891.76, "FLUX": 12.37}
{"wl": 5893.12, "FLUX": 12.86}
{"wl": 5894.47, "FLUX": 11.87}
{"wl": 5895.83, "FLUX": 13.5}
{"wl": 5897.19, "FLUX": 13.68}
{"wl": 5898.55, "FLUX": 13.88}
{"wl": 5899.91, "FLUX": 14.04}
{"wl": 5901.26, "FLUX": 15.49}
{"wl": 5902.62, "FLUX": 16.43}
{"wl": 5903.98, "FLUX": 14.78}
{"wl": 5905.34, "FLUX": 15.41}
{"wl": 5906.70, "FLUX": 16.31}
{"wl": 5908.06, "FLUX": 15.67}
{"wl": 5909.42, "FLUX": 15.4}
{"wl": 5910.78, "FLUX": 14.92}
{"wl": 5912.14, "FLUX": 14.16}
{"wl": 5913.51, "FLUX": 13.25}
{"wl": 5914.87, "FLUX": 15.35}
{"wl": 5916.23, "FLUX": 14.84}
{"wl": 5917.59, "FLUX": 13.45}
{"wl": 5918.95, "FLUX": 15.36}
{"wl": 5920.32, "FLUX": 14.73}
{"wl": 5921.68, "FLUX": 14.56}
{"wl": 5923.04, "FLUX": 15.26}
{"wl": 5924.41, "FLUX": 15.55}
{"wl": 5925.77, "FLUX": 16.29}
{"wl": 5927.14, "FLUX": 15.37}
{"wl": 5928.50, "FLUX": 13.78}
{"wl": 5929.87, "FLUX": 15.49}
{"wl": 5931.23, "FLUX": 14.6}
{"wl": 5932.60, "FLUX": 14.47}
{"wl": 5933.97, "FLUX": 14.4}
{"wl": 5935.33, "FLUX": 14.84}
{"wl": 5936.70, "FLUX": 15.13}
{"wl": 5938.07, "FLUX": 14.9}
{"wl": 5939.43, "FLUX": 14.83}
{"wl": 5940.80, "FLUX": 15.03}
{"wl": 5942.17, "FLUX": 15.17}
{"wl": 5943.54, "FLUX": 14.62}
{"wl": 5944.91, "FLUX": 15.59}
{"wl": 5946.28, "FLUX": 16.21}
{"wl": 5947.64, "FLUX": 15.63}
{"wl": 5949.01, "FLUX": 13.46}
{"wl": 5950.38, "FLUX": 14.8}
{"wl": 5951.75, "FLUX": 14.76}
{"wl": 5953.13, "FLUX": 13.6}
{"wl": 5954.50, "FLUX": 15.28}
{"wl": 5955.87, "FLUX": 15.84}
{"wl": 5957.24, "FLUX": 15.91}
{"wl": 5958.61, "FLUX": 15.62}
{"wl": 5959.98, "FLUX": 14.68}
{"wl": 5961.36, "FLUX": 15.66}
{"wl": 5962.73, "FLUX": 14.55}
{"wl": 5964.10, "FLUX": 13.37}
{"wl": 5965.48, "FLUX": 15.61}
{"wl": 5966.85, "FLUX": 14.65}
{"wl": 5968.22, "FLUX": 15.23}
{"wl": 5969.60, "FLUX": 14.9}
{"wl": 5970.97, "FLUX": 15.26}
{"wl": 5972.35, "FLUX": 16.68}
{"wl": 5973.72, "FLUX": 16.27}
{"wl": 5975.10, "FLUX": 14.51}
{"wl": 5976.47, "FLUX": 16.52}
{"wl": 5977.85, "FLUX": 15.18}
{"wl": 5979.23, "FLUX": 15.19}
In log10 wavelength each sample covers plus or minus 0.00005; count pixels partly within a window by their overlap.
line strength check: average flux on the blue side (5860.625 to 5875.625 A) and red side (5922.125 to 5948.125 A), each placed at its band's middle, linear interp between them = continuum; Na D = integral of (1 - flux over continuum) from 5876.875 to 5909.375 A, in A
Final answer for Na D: 1.6 A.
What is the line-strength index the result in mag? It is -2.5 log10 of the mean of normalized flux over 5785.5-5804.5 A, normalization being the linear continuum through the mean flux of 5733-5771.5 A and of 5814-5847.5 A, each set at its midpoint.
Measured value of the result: -0.01 mag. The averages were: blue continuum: 15.3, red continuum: 15.5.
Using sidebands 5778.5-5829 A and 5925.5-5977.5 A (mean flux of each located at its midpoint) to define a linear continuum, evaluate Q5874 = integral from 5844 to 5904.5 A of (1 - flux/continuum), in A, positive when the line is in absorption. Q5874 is 2.4 A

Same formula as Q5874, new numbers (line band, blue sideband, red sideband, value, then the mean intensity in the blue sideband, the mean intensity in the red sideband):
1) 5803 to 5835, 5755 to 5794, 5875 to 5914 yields -1.1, 15.6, 14.4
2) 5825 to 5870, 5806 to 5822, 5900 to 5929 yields 0.9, 15.8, 15.1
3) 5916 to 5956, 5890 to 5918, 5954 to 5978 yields -0.2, 14.3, 15.3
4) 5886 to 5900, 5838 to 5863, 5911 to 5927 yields 1.8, 15.3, 14.8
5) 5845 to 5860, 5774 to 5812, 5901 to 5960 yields 0.1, 15.6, 15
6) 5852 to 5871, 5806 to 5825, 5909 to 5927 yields 0.4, 15.8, 14.9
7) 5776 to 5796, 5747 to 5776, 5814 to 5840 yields 0.2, 15.6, 15.5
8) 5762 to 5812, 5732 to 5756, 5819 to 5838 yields -1.0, 15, 15.6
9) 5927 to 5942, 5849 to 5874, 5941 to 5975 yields 0.3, 15.2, 15.1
